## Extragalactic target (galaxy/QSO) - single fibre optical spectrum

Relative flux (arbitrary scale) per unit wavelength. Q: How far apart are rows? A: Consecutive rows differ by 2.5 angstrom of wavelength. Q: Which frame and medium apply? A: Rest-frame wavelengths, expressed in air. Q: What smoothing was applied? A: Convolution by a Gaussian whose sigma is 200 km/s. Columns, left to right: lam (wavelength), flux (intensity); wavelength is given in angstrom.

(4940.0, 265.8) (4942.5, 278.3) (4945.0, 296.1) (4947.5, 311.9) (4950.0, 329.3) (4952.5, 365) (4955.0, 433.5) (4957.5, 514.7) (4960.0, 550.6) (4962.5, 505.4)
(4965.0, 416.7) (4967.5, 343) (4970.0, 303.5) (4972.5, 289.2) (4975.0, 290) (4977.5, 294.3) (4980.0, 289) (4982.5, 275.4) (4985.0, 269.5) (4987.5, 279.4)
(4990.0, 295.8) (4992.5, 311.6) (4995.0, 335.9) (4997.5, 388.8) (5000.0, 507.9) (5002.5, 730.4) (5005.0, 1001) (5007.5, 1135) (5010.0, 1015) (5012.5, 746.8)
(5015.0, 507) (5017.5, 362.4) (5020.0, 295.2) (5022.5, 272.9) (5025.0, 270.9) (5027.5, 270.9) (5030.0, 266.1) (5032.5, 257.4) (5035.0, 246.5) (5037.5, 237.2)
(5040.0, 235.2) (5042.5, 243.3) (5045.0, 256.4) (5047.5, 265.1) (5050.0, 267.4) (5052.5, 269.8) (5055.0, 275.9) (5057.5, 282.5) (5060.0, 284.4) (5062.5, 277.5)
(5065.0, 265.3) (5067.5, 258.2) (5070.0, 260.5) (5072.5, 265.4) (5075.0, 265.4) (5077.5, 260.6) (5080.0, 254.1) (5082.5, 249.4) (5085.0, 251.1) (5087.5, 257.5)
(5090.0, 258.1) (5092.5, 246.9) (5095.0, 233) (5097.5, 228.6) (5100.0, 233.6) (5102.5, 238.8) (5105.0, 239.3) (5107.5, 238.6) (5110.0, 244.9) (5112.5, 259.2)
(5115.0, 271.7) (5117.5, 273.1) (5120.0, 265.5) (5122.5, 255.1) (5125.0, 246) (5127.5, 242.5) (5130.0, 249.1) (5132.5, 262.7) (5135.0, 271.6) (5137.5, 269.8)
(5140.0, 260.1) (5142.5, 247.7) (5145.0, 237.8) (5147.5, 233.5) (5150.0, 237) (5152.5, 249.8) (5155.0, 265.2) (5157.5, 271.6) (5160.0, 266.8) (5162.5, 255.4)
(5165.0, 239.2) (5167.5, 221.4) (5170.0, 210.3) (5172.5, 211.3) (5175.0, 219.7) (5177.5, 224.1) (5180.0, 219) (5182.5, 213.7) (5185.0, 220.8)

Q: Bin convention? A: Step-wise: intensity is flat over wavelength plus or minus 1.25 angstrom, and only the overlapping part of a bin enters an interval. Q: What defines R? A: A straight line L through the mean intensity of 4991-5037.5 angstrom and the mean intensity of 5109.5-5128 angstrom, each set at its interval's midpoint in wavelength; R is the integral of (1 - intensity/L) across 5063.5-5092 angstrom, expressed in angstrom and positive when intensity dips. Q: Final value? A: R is 7.3 angstrom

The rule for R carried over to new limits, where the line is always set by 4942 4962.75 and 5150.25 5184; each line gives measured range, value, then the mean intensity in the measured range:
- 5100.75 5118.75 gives 1.7 angstrom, 252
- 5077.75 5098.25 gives 3.3 angstrom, 248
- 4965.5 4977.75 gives 2.3 angstrom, 312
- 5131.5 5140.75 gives -0.3 angstrom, 266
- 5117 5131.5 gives 0.7 angstrom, 254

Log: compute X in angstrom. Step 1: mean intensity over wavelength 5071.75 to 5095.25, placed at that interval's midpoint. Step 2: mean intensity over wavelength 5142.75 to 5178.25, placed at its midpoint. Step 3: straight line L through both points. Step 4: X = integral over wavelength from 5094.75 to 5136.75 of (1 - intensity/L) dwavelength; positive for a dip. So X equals -0.45 angstrom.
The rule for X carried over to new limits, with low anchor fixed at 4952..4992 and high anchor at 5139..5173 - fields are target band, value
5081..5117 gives 4.1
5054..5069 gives 1.4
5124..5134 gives 0.4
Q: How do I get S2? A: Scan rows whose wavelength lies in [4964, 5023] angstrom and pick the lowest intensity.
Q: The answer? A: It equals 269.5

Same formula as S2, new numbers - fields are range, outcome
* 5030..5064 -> 235.2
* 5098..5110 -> 233.6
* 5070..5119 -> 228.6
